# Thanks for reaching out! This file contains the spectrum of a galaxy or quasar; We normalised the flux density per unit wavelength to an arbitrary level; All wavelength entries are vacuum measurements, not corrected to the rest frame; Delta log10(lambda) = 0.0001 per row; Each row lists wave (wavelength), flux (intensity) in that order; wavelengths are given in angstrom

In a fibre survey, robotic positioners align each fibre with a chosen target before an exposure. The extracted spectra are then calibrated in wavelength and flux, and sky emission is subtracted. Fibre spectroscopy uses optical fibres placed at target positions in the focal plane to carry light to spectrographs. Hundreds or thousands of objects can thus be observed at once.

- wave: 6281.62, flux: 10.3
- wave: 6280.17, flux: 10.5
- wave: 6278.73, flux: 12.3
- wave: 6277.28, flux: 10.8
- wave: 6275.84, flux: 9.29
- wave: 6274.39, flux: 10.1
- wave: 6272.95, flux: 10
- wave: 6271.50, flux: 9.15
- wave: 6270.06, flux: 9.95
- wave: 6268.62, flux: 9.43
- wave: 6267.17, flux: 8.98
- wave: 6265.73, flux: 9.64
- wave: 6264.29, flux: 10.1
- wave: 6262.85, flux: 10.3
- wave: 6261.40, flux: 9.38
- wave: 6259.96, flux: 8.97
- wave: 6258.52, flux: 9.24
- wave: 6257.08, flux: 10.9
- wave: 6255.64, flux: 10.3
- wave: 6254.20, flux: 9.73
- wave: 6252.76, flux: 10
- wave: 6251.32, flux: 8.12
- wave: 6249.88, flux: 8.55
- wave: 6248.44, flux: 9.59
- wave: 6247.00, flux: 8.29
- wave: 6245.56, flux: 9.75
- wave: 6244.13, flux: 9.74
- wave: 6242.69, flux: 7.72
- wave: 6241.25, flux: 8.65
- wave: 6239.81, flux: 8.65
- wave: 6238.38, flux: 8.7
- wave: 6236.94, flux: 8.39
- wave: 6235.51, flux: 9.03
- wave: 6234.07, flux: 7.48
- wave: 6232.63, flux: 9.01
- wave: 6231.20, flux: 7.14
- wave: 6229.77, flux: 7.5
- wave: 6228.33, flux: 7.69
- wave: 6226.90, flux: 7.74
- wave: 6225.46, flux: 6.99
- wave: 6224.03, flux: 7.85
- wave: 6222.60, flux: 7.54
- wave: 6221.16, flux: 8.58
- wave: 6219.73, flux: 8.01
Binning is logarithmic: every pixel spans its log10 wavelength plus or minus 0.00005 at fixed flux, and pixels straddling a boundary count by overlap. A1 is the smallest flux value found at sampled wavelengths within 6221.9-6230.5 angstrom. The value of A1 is 6.99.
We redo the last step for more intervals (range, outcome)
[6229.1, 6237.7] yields 7.14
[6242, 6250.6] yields 7.72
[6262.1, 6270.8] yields 8.98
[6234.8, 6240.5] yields 8.39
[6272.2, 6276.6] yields 9.29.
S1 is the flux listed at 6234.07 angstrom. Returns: 7.48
